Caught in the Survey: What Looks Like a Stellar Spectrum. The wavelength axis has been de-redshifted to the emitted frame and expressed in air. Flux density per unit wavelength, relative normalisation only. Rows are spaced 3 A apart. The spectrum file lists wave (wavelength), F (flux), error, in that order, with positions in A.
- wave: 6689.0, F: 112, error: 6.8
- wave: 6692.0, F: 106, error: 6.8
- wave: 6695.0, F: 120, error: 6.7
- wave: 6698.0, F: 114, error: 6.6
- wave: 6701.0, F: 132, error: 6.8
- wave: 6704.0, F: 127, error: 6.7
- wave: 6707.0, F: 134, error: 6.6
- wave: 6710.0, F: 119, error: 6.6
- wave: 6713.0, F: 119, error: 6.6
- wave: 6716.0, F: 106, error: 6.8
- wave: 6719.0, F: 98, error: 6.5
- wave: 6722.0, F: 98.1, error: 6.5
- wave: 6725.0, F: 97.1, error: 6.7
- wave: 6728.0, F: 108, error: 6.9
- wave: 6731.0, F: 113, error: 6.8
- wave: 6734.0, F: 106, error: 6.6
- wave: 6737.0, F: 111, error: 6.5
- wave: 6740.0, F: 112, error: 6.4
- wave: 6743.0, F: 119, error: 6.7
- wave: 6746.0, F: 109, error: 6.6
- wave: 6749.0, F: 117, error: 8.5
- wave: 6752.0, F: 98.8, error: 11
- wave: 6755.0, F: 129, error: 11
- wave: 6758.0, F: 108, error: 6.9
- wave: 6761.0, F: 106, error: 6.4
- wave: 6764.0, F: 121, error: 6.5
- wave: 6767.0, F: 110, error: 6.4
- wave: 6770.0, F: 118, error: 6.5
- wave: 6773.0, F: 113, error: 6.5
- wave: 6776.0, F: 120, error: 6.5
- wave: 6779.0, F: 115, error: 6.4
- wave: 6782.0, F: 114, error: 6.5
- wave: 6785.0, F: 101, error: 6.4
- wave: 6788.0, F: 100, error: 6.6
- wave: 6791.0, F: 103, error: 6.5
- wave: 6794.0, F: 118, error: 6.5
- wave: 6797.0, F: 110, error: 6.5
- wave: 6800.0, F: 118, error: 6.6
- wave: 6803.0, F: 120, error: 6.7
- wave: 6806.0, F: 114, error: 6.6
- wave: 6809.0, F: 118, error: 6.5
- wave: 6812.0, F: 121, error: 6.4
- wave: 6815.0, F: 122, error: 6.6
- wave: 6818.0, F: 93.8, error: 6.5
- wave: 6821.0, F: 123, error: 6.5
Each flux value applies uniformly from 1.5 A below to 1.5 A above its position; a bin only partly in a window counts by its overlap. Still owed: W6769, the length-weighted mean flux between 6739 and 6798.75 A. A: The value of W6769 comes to 112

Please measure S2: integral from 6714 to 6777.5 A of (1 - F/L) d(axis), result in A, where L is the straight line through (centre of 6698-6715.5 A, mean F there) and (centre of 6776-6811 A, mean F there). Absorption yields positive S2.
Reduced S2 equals 4.4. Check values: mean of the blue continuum 124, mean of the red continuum 112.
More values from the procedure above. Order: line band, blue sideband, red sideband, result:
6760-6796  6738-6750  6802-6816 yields 1.5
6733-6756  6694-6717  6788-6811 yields 1.1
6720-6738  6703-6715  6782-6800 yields 2.2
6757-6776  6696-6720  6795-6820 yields 0.5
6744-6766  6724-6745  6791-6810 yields -0.3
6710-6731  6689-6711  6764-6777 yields 2.4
